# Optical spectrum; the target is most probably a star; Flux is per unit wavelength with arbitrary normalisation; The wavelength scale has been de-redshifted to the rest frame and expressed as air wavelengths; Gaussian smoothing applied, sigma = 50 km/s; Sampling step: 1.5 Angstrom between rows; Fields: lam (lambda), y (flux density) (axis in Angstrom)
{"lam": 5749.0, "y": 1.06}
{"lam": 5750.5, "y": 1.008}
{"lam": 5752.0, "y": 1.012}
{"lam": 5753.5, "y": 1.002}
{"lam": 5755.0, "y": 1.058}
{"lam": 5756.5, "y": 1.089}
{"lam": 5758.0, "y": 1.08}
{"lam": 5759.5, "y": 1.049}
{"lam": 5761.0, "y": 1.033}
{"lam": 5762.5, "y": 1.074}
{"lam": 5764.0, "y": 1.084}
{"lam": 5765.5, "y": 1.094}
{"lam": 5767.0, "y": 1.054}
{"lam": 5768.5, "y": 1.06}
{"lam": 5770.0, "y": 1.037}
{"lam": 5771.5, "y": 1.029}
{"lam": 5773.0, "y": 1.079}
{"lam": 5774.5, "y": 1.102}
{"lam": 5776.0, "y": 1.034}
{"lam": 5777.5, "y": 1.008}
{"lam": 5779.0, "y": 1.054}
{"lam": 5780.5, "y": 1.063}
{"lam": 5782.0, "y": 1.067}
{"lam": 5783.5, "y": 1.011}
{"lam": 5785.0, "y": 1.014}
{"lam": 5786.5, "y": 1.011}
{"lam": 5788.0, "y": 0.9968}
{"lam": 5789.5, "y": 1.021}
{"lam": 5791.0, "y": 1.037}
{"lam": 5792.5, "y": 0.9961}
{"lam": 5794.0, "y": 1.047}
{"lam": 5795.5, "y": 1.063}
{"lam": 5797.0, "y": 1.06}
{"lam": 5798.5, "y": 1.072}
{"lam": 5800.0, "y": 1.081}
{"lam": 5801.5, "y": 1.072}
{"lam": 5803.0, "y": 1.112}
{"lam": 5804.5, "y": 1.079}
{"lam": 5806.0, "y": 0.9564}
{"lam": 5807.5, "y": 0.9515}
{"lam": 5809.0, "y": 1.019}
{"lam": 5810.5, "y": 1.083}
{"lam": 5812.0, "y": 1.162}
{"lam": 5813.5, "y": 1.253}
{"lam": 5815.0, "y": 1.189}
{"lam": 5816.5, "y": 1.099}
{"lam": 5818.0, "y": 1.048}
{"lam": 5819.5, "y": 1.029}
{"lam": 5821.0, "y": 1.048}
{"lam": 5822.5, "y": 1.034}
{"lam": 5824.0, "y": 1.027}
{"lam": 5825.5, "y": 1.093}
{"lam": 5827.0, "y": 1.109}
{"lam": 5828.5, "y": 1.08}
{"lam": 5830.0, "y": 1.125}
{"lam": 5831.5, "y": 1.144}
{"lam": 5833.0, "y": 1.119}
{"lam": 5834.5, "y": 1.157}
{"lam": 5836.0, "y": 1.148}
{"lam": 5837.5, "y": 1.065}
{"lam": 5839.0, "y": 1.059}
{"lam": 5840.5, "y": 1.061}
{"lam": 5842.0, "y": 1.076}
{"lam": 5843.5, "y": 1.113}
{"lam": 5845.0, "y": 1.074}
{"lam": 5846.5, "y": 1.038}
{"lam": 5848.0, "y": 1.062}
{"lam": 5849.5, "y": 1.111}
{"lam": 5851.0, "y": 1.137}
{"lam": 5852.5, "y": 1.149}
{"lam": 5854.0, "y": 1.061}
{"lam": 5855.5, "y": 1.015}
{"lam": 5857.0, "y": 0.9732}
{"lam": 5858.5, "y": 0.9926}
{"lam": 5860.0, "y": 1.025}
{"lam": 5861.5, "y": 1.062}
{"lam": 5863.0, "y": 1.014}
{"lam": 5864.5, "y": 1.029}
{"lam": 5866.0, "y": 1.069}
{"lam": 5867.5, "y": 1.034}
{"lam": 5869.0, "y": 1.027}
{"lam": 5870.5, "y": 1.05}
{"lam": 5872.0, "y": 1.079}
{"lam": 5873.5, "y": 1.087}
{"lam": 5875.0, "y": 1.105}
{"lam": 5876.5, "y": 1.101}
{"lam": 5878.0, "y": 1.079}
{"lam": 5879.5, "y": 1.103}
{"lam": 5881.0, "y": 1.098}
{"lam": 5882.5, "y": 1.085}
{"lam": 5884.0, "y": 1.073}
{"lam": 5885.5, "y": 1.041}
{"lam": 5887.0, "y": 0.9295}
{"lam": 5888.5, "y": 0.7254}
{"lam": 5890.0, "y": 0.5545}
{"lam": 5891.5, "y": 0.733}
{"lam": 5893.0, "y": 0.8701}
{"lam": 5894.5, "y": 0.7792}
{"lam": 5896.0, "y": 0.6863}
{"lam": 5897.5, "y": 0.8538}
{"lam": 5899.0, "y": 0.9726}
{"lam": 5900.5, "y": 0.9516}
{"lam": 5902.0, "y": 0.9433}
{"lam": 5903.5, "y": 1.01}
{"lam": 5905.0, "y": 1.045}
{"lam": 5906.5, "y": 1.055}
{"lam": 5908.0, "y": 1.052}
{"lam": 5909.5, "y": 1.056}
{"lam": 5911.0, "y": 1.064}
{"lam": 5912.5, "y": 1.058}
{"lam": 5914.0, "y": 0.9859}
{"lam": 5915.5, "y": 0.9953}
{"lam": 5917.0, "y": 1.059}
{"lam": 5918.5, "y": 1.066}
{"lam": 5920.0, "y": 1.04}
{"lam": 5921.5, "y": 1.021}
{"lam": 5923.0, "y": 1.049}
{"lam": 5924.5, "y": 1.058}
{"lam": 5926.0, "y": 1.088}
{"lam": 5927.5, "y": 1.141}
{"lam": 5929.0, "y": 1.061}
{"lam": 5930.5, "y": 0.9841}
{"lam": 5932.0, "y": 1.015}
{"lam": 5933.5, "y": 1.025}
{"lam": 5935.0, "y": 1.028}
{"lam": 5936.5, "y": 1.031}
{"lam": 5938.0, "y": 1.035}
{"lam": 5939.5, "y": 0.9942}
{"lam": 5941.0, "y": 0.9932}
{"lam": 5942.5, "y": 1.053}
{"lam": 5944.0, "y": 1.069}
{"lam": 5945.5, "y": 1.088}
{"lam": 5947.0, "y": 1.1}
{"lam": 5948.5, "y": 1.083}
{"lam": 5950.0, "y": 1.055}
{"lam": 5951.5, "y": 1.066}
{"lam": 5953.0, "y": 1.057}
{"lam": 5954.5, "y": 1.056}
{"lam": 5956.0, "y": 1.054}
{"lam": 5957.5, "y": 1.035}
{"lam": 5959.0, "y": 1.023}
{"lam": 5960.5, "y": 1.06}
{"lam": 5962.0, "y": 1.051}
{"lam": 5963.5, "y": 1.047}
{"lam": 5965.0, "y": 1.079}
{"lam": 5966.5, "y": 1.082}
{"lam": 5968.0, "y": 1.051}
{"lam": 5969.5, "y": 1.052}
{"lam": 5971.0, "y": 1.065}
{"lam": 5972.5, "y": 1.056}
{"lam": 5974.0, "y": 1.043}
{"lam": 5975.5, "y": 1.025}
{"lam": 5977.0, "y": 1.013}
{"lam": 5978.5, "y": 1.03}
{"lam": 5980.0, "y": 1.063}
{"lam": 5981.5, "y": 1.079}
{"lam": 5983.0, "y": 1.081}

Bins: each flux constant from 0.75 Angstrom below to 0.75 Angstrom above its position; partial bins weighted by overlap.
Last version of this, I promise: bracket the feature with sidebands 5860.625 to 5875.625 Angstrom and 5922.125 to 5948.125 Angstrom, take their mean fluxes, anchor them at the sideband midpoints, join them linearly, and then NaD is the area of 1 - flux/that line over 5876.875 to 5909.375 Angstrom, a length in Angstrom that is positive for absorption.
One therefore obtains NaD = 3.5 Angstrom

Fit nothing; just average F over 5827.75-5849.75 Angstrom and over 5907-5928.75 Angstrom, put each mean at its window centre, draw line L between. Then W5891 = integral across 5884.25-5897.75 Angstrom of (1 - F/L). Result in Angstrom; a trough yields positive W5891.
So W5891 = 3.3 Angstrom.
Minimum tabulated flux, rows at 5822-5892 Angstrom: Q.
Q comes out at 0.5545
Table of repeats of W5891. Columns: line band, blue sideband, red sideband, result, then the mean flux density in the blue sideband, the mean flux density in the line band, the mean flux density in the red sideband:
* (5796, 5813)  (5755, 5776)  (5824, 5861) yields 0.2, 1.07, 1.06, 1.08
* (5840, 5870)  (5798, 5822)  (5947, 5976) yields 0.4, 1.08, 1.06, 1.06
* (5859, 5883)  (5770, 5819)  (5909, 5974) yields -0.2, 1.06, 1.06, 1.05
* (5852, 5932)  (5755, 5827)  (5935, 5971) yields 3.9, 1.06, 1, 1.05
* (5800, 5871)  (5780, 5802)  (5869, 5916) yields -4.3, 1.04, 1.07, 0.976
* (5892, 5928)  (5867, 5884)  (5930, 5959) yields 2.3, 1.08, 0.993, 1.04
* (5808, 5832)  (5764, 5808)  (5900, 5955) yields -1.2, 1.04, 1.09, 1.04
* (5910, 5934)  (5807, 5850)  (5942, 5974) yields 0.5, 1.09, 1.04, 1.06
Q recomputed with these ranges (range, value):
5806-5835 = 0.9515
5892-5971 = 0.6863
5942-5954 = 1.053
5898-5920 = 0.9433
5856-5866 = 0.9732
